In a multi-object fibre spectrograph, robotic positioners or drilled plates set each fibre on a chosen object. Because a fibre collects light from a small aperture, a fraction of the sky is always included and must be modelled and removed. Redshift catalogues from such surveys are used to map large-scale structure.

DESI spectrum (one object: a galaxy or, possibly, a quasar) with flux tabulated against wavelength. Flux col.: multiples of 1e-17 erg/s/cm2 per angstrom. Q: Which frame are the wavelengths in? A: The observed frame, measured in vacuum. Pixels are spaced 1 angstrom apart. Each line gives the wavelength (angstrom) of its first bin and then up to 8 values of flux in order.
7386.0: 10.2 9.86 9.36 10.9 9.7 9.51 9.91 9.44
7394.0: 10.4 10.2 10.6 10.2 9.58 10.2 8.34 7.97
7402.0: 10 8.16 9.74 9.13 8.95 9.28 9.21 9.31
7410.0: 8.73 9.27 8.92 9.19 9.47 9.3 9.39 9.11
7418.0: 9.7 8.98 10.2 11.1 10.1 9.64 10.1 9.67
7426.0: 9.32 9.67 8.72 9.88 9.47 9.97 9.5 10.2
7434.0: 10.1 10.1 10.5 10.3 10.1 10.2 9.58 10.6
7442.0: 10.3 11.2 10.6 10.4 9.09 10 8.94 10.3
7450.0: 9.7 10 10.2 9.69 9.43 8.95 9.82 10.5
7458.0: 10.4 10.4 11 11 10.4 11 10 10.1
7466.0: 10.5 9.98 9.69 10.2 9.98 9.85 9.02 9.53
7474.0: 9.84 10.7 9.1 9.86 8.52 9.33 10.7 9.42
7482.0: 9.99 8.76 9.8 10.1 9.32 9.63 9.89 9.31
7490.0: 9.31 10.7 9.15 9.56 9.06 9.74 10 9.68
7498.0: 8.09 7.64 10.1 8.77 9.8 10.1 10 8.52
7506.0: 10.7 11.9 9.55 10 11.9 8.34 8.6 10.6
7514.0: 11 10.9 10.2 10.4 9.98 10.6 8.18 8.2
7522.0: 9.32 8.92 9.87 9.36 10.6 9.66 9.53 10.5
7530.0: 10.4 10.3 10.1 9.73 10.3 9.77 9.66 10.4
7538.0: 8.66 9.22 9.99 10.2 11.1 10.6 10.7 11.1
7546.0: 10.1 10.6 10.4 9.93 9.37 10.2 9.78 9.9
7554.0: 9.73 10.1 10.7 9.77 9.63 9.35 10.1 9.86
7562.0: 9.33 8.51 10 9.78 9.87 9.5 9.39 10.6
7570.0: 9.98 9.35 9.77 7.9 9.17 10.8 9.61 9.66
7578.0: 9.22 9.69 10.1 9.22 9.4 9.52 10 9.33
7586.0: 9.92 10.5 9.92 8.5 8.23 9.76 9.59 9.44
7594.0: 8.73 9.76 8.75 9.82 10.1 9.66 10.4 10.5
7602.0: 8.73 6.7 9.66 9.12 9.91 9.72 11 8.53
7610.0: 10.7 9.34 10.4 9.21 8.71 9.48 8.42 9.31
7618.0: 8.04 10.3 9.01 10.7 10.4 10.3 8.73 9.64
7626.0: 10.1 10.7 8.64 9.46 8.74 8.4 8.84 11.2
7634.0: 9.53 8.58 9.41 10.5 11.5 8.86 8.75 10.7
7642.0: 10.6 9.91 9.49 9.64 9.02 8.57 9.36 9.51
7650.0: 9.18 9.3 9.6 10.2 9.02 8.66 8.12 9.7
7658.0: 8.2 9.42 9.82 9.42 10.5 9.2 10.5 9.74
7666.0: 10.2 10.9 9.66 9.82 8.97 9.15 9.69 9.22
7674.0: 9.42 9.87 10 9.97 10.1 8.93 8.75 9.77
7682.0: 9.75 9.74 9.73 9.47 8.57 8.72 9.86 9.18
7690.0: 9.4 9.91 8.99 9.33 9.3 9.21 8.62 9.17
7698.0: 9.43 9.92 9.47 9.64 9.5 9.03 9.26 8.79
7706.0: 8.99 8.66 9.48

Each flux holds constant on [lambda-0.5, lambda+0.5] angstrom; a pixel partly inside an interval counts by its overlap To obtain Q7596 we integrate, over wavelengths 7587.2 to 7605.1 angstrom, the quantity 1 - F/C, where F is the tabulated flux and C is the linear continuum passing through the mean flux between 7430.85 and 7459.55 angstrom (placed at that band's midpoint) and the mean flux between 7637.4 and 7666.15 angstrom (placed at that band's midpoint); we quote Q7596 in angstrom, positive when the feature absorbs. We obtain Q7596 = 0.65 angstrom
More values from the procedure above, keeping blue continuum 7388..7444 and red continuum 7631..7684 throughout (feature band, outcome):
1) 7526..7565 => -1.4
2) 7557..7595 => 0.3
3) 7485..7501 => 0.4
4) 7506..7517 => -0.8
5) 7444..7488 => -1.0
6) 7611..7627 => 0.1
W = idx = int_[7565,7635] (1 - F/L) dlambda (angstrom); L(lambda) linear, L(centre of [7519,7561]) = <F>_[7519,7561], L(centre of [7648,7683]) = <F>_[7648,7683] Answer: 1.52 angstrom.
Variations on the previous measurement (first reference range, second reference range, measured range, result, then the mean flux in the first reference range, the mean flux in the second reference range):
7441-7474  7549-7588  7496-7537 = 0.30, 10.1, 9.71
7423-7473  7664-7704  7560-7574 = 0.31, 10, 9.5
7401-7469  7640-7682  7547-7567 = -0.30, 9.82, 9.55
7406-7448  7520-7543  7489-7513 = 0.36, 9.75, 9.79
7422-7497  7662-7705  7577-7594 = 0.30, 9.89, 9.5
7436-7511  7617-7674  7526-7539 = -0.20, 9.88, 9.56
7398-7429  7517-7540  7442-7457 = -0.69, 9.37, 9.72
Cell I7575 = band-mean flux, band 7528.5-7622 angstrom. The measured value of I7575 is 9.71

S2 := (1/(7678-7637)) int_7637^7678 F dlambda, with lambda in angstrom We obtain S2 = 9.6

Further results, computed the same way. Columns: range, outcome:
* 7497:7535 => 9.8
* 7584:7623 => 9.5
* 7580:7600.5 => 9.54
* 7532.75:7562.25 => 10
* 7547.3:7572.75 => 9.78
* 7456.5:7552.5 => 9.89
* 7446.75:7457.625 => 9.78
